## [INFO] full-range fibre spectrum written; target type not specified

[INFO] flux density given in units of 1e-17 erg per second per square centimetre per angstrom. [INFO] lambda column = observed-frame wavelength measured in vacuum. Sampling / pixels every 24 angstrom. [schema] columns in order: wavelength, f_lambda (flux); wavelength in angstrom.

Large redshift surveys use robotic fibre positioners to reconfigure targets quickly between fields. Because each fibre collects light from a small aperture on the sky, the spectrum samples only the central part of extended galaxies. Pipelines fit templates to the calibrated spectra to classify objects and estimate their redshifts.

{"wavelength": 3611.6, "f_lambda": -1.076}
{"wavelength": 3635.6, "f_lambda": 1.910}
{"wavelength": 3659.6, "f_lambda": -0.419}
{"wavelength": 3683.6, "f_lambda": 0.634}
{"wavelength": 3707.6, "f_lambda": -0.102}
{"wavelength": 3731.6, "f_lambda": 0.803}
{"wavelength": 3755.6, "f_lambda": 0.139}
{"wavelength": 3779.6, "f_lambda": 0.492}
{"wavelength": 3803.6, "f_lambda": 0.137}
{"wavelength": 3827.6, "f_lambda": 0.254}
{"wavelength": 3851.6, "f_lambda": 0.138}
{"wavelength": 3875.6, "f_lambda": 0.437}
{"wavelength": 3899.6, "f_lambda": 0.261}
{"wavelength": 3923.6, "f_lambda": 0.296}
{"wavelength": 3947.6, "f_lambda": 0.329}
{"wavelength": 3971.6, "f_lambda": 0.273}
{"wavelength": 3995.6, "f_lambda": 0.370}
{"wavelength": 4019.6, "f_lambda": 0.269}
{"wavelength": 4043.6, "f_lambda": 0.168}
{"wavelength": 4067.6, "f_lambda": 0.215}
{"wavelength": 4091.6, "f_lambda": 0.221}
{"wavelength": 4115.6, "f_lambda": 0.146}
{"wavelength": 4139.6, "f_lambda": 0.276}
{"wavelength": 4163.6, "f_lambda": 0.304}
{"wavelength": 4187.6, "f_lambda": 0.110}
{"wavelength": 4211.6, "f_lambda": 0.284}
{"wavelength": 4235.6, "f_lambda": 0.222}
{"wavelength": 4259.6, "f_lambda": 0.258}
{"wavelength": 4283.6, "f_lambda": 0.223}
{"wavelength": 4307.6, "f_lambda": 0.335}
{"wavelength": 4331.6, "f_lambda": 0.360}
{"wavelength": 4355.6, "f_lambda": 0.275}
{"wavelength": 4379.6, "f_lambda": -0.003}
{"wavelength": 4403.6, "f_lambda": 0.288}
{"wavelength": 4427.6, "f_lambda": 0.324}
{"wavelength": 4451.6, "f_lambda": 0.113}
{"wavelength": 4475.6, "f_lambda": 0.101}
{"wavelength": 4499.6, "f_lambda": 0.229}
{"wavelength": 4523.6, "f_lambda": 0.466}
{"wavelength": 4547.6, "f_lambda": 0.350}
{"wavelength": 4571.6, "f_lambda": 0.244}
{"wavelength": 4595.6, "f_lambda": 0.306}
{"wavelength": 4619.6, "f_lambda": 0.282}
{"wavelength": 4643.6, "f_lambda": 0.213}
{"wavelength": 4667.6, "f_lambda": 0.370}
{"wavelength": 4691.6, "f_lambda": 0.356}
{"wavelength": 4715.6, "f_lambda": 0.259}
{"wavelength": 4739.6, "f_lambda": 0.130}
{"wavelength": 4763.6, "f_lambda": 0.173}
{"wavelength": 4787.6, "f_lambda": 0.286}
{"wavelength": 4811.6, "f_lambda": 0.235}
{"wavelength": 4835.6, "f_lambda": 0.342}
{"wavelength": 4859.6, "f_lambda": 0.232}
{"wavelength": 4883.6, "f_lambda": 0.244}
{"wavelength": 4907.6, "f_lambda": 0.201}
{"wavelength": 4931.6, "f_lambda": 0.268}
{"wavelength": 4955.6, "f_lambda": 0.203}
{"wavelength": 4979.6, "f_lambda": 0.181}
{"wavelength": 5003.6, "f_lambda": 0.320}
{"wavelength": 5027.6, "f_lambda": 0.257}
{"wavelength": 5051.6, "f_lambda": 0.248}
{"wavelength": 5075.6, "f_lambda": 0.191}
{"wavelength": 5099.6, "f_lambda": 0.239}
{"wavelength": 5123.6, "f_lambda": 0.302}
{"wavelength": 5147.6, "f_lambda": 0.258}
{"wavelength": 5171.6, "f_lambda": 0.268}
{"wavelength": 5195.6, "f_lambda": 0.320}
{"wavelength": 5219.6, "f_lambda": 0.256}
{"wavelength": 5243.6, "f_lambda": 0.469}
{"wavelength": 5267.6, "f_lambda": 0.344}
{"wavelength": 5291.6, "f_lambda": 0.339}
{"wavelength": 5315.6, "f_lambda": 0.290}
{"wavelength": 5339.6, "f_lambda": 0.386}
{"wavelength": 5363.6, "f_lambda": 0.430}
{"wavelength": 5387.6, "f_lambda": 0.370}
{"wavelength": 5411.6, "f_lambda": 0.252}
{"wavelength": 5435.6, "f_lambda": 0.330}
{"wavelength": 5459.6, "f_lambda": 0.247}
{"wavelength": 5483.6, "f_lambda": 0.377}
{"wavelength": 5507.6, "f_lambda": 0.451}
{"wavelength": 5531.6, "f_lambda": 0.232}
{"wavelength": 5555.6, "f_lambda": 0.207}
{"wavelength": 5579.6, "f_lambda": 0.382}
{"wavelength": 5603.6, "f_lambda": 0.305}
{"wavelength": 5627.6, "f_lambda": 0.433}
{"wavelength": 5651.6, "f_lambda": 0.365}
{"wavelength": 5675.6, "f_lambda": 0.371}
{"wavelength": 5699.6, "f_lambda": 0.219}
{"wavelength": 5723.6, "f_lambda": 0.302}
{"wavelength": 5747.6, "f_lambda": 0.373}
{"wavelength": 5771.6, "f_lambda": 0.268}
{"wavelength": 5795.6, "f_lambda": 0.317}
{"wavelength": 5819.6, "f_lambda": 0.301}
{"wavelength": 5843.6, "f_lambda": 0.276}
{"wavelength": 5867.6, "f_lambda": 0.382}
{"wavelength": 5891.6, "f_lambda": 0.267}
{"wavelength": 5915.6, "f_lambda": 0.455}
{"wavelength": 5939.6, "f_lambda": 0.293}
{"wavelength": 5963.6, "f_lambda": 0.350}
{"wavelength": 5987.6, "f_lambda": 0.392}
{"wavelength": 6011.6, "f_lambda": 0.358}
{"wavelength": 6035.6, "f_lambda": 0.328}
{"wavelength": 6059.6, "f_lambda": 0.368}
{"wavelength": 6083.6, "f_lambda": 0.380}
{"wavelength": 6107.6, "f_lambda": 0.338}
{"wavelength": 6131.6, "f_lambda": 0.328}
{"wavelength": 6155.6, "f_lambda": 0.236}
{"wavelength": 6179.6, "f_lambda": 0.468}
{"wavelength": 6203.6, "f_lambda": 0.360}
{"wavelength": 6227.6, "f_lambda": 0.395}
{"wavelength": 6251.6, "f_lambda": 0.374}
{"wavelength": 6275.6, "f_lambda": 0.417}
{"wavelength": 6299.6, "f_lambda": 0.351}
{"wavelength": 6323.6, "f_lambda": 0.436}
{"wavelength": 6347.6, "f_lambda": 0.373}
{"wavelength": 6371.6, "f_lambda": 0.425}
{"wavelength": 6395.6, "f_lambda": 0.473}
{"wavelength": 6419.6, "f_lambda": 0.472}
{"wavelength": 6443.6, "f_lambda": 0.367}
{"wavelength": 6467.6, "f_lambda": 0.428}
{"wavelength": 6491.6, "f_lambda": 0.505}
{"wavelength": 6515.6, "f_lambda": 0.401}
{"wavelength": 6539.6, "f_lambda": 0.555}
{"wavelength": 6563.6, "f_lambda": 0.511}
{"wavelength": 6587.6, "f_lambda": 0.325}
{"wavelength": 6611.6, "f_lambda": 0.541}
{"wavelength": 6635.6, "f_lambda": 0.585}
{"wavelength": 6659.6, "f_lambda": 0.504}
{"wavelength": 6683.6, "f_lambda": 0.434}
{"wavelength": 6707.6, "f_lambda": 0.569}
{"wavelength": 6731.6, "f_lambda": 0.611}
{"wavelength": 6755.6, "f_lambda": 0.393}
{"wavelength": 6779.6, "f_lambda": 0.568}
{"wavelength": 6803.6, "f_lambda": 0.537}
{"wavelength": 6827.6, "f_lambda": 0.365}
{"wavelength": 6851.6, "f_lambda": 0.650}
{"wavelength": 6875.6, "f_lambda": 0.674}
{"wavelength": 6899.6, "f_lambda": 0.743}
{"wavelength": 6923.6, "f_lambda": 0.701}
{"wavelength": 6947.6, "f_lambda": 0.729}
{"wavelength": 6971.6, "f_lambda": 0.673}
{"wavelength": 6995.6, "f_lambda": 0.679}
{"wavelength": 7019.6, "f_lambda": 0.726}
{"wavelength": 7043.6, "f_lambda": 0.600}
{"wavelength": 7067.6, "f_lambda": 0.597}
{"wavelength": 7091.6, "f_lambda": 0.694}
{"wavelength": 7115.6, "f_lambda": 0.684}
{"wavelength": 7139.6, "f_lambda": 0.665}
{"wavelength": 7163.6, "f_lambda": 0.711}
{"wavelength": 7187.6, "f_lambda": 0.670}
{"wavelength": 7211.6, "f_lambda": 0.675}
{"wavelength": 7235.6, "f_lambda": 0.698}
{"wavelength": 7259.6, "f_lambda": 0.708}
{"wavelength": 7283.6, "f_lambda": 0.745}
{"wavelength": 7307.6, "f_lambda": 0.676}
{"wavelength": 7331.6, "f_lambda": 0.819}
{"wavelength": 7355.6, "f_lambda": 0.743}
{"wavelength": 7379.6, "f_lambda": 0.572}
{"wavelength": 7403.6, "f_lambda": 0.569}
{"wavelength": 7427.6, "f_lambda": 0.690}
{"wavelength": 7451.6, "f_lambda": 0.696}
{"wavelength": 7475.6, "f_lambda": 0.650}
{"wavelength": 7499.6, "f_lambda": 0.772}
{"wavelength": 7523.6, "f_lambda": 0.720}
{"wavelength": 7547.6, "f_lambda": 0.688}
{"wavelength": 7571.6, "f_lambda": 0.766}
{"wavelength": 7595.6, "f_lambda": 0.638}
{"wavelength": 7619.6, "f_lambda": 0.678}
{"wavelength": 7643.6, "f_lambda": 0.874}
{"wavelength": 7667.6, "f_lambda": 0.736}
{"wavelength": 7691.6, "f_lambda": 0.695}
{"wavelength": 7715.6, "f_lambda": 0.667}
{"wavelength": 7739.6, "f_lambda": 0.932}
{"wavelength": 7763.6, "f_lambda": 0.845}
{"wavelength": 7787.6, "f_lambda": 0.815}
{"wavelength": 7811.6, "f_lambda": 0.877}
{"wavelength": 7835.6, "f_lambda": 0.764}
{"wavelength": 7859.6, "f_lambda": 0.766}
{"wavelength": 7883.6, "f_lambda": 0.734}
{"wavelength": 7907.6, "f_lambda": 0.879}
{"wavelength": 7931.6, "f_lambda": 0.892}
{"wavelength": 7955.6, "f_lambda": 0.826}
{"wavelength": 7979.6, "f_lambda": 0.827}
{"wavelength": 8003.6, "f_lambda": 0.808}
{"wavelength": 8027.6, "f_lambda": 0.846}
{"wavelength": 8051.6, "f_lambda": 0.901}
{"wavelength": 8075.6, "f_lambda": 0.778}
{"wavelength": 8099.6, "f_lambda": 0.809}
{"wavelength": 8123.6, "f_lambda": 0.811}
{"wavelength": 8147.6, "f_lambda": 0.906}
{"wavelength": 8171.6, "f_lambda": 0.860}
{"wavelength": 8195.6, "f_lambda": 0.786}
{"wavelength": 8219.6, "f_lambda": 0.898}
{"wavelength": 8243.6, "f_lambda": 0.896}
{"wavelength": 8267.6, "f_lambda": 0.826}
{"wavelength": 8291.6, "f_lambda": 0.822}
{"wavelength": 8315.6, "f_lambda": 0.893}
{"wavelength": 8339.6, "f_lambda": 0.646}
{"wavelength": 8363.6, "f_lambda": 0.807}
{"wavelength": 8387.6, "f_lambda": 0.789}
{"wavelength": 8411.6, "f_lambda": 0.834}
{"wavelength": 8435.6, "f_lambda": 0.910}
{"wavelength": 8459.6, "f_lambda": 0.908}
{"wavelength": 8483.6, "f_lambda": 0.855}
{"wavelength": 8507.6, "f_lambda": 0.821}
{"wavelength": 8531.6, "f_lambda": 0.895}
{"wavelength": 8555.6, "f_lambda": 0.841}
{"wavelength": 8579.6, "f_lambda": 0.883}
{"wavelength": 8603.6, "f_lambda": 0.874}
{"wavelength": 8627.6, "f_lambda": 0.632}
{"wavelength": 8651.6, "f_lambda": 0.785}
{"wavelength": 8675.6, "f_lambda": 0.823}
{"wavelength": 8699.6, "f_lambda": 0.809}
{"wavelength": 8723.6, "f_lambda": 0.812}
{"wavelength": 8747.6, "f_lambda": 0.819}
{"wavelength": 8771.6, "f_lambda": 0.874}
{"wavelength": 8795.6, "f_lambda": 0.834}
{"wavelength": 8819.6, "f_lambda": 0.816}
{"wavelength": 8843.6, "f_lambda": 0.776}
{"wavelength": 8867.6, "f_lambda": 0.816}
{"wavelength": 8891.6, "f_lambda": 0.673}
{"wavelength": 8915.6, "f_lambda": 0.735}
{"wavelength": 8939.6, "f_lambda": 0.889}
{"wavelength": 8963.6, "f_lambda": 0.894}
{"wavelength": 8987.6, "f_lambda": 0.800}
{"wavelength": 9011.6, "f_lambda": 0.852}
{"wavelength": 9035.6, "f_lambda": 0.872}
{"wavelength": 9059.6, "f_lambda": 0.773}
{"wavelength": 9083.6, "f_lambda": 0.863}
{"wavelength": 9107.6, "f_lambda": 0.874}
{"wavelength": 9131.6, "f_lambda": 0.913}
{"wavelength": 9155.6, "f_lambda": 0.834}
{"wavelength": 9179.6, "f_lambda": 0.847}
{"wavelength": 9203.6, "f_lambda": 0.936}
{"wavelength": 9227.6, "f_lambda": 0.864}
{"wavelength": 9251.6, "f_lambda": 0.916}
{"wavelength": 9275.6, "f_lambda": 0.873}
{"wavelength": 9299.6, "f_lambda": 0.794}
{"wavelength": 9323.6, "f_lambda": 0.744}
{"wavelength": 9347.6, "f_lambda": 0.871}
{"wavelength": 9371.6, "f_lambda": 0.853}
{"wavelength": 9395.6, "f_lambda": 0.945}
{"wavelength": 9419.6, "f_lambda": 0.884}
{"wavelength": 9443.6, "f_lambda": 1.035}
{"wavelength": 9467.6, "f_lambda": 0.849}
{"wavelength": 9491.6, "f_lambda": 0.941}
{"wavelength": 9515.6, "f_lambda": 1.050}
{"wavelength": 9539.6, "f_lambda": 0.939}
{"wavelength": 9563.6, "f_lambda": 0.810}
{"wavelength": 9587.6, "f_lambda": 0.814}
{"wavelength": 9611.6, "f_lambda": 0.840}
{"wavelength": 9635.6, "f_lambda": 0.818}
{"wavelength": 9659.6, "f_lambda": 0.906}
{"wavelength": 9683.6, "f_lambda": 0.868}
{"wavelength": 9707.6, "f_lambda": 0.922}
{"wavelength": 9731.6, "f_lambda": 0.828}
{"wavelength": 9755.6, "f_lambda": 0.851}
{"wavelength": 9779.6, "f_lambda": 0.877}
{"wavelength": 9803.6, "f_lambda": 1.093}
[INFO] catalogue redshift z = 0.72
